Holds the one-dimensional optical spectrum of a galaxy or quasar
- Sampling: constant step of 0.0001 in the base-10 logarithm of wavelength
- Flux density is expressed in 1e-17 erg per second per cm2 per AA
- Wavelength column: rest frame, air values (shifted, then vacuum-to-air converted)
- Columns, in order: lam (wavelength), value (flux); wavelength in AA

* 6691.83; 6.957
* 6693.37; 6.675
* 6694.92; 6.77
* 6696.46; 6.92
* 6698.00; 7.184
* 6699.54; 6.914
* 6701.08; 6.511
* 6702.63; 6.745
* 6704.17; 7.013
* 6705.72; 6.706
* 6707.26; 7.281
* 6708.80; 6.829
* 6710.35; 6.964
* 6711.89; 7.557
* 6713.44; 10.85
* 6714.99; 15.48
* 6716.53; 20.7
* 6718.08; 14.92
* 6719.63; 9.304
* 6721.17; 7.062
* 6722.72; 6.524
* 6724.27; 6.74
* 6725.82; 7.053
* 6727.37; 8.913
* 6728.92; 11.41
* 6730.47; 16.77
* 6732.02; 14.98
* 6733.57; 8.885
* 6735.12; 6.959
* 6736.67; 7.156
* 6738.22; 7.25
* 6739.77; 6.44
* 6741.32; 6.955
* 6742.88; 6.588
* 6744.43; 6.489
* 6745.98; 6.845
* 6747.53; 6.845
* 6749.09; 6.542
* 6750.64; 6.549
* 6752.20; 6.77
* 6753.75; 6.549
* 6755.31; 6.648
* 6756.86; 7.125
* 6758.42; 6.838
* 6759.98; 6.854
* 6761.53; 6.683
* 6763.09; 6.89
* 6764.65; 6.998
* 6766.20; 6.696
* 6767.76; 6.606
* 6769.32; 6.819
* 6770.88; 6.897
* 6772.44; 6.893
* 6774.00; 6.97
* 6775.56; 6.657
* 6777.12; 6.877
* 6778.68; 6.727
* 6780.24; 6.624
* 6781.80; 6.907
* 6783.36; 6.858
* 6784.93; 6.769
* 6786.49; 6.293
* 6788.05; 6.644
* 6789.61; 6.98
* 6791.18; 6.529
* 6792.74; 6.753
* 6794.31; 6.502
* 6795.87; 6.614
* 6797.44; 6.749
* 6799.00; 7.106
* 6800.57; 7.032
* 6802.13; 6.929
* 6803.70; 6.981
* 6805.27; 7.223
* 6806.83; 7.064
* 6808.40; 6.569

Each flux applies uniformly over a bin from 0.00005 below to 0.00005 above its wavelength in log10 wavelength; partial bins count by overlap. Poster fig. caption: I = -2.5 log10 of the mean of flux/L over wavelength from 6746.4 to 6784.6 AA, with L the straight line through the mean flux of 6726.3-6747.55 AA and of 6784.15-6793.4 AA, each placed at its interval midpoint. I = 0.122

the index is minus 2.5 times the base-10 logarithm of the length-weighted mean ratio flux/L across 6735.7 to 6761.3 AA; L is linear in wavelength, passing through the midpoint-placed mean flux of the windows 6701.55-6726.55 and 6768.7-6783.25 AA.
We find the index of 0.16 mag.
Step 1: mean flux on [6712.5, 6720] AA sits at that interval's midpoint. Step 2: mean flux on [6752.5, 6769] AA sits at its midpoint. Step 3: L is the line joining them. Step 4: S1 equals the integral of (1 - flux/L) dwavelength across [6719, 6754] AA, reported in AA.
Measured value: 8.9 AA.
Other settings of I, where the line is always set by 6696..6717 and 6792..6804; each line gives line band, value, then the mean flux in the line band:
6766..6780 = 0.08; 6.79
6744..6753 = 0.17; 6.68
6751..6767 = 0.12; 6.8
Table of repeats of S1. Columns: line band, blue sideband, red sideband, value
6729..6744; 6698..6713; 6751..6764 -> -4.9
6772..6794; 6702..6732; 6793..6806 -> 2.2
